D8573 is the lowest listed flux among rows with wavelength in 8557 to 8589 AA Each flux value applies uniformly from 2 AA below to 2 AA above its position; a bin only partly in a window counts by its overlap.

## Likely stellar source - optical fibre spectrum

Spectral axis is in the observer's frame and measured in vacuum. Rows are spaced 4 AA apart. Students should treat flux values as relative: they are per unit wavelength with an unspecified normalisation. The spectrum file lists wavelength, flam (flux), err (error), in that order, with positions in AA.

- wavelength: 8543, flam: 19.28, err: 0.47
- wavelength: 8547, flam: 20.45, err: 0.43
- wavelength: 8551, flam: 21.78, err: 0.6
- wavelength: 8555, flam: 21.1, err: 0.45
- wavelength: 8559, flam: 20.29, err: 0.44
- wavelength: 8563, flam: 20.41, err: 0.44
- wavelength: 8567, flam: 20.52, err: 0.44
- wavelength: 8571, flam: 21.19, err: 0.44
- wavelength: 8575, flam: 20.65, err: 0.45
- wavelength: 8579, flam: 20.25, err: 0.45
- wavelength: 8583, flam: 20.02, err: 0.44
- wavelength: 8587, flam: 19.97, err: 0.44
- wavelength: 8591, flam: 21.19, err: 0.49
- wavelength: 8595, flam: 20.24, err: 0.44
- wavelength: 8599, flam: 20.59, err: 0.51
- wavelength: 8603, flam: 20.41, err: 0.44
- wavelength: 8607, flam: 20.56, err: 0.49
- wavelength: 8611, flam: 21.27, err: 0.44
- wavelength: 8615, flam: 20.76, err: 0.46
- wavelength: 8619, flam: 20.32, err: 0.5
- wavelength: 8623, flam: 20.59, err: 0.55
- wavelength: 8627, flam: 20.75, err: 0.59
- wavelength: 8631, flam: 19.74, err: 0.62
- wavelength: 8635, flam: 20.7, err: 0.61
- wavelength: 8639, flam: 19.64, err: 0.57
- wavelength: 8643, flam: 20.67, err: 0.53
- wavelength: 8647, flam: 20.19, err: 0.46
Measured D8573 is 19.97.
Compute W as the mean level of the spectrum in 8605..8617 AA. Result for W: 20.9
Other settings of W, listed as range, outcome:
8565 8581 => 20.7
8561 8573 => 20.7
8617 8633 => 20.4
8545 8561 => 20.9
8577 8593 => 20.4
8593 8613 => 20.6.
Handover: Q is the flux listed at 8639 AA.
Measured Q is 19.64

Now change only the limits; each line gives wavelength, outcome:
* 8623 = 20.59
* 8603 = 20.41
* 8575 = 20.65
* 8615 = 20.76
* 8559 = 20.29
